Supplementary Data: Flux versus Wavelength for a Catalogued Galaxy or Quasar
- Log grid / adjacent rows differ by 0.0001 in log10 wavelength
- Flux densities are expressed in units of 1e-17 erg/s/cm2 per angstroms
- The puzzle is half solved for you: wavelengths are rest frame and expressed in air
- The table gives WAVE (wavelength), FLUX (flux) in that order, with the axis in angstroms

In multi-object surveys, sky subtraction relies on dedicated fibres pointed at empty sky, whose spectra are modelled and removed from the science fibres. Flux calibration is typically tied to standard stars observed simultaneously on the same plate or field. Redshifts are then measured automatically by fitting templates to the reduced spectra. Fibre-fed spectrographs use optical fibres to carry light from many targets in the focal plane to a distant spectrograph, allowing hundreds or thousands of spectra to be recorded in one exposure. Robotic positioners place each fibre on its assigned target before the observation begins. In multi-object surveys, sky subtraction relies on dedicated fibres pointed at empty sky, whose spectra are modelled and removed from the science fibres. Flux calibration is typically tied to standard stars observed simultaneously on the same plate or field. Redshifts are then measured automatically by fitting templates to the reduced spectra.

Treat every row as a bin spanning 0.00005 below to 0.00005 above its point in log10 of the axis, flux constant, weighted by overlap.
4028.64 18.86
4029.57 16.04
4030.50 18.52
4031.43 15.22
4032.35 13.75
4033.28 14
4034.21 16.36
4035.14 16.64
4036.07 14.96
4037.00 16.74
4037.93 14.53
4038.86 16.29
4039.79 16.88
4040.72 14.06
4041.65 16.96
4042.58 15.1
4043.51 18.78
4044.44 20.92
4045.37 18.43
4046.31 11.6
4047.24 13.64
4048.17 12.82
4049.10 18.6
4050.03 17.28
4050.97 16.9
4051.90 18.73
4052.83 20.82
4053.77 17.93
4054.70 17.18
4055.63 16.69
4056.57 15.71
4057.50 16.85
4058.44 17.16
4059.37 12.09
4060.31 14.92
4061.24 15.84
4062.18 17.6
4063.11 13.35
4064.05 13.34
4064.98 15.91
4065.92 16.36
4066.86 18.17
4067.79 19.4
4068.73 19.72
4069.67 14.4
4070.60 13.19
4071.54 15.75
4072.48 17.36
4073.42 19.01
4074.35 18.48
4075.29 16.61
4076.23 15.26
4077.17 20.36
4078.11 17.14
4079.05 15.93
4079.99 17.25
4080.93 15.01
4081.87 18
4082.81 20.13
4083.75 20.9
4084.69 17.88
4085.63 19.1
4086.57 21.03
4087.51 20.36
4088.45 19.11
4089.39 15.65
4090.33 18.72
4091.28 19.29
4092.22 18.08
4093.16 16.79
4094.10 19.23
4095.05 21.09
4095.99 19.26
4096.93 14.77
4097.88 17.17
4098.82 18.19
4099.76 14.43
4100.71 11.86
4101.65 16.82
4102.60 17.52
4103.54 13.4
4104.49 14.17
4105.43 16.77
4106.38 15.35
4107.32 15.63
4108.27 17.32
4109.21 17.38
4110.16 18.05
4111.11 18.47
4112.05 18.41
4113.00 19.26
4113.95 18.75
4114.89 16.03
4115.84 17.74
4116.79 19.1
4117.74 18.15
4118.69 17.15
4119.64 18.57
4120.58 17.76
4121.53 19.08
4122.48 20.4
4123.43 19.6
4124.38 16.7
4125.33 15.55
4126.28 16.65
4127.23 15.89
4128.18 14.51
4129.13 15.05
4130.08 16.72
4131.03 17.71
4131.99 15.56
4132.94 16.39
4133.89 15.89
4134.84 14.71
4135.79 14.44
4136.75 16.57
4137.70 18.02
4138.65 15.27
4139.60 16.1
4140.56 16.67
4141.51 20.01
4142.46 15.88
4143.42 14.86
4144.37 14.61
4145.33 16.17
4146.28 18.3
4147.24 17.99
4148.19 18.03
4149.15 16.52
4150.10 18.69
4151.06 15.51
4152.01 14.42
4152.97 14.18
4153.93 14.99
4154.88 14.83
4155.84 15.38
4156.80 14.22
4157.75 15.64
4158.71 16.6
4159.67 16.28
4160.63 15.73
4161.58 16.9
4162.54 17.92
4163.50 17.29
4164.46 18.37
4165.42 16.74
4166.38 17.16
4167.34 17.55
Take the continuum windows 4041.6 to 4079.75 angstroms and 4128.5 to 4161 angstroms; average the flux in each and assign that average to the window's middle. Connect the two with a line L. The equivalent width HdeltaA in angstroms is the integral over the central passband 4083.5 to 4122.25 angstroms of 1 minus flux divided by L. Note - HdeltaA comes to -3.0 angstroms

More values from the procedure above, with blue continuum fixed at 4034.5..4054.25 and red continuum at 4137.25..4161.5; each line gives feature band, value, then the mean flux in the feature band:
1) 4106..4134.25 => -1.71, 17.3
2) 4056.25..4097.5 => -2.11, 17.3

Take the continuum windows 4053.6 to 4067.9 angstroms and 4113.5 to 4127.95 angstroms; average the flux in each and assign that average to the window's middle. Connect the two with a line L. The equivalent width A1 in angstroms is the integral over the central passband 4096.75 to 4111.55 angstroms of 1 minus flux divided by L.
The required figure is 1.0 angstroms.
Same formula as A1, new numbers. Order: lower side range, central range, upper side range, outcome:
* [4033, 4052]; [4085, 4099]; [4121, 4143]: -1.8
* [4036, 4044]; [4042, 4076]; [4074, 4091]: 0.9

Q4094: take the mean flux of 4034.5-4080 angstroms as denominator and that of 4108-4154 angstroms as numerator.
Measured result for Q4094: 1.03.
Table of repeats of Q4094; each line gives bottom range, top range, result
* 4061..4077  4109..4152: 1.03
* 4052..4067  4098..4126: 1.06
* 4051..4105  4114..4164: 0.97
